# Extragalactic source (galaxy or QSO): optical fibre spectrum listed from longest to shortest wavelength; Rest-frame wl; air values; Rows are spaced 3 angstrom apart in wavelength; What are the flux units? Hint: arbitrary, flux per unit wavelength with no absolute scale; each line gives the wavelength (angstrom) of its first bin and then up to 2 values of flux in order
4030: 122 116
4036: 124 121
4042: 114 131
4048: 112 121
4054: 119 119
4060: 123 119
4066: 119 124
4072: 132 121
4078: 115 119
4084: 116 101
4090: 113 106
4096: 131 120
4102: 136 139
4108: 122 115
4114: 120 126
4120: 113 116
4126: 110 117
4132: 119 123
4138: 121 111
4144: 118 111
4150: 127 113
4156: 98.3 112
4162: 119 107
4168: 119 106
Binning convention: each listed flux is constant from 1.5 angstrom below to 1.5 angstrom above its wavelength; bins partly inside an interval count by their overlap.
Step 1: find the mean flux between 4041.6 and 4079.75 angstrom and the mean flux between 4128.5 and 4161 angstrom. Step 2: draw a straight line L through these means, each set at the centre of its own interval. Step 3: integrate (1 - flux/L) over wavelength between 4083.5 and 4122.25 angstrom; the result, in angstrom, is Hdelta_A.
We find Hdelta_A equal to -0.6 angstrom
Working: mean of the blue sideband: 121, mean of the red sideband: 115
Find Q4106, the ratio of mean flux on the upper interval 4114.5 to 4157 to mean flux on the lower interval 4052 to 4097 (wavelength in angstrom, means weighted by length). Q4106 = 0.98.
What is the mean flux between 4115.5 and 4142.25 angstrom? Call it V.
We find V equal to 117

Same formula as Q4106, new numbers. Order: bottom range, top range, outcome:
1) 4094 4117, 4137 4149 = 0.92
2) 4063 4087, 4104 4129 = 1.00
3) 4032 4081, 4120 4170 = 0.95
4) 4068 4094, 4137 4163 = 0.98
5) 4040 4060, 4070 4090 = 0.98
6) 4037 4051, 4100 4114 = 1.06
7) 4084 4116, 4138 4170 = 0.95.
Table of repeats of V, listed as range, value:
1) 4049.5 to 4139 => 120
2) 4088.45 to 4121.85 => 122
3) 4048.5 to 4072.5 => 121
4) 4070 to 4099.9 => 117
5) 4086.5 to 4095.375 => 110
